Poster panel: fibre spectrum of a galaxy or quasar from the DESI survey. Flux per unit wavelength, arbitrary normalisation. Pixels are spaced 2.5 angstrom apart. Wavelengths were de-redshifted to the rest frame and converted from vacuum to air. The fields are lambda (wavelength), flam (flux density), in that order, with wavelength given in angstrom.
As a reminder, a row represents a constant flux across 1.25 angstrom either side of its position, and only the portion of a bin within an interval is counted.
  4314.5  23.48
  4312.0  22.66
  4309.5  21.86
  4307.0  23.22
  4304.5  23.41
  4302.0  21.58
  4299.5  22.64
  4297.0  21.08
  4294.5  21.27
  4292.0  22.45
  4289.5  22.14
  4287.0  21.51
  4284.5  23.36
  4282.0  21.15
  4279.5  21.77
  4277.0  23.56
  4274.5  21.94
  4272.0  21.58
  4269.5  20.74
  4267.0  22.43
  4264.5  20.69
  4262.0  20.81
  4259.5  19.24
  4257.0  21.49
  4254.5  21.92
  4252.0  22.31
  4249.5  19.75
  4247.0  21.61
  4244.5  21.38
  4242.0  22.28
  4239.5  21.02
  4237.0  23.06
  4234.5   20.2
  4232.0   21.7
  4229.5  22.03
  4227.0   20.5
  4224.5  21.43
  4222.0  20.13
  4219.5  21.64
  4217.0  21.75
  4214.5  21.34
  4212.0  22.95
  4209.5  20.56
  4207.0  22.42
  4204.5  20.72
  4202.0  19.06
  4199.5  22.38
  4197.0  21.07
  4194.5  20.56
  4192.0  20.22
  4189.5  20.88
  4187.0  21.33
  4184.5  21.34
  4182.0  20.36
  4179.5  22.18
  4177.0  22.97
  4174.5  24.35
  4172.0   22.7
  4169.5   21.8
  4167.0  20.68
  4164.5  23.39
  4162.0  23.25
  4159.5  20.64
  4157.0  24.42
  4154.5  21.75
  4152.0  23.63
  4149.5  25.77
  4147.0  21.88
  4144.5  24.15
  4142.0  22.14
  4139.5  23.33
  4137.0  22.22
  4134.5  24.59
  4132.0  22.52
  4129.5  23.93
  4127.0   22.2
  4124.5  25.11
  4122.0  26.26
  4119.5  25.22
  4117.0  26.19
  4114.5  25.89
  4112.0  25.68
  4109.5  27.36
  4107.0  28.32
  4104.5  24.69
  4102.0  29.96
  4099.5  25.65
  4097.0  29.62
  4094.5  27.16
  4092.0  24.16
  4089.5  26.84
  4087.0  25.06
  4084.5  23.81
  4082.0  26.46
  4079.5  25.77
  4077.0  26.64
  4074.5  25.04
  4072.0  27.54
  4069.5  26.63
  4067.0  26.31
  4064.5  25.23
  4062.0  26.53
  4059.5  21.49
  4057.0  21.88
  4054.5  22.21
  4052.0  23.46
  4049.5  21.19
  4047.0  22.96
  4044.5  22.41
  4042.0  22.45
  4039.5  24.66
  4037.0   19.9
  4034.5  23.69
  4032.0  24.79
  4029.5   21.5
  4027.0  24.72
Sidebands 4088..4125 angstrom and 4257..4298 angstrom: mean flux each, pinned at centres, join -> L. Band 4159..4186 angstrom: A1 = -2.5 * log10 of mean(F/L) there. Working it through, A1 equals 0.11 mag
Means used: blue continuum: 26.6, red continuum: 21.6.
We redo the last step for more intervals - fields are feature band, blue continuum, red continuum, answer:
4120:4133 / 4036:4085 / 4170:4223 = -0.06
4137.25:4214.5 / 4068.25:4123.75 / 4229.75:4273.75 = 0.08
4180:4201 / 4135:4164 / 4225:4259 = 0.07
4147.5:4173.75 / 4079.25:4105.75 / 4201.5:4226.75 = 0.03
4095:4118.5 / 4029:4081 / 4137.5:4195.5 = -0.16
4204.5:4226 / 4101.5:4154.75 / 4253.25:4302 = 0.07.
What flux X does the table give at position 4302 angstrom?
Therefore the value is 21.58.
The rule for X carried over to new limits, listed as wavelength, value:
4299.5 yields 22.64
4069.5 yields 26.63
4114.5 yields 25.89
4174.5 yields 24.35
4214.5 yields 21.34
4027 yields 24.72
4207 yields 22.42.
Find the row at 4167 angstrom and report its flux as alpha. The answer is 20.68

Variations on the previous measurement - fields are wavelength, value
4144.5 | 24.15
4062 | 26.53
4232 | 21.7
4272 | 21.58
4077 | 26.64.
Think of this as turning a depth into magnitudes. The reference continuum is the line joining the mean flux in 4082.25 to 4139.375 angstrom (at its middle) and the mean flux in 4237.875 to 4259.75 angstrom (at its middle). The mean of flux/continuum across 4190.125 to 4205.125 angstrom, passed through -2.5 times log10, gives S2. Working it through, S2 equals 0.111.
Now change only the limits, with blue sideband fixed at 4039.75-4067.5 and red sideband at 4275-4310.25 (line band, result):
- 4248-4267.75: 0.066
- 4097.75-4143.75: -0.097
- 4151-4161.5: 0.008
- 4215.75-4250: 0.055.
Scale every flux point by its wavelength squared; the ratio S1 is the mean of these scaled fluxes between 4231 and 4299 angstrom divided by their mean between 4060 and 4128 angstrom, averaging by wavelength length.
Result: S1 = 0.90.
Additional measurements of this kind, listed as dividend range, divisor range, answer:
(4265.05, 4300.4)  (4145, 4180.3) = 1.02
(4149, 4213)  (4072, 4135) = 0.88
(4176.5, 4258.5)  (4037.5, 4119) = 0.90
